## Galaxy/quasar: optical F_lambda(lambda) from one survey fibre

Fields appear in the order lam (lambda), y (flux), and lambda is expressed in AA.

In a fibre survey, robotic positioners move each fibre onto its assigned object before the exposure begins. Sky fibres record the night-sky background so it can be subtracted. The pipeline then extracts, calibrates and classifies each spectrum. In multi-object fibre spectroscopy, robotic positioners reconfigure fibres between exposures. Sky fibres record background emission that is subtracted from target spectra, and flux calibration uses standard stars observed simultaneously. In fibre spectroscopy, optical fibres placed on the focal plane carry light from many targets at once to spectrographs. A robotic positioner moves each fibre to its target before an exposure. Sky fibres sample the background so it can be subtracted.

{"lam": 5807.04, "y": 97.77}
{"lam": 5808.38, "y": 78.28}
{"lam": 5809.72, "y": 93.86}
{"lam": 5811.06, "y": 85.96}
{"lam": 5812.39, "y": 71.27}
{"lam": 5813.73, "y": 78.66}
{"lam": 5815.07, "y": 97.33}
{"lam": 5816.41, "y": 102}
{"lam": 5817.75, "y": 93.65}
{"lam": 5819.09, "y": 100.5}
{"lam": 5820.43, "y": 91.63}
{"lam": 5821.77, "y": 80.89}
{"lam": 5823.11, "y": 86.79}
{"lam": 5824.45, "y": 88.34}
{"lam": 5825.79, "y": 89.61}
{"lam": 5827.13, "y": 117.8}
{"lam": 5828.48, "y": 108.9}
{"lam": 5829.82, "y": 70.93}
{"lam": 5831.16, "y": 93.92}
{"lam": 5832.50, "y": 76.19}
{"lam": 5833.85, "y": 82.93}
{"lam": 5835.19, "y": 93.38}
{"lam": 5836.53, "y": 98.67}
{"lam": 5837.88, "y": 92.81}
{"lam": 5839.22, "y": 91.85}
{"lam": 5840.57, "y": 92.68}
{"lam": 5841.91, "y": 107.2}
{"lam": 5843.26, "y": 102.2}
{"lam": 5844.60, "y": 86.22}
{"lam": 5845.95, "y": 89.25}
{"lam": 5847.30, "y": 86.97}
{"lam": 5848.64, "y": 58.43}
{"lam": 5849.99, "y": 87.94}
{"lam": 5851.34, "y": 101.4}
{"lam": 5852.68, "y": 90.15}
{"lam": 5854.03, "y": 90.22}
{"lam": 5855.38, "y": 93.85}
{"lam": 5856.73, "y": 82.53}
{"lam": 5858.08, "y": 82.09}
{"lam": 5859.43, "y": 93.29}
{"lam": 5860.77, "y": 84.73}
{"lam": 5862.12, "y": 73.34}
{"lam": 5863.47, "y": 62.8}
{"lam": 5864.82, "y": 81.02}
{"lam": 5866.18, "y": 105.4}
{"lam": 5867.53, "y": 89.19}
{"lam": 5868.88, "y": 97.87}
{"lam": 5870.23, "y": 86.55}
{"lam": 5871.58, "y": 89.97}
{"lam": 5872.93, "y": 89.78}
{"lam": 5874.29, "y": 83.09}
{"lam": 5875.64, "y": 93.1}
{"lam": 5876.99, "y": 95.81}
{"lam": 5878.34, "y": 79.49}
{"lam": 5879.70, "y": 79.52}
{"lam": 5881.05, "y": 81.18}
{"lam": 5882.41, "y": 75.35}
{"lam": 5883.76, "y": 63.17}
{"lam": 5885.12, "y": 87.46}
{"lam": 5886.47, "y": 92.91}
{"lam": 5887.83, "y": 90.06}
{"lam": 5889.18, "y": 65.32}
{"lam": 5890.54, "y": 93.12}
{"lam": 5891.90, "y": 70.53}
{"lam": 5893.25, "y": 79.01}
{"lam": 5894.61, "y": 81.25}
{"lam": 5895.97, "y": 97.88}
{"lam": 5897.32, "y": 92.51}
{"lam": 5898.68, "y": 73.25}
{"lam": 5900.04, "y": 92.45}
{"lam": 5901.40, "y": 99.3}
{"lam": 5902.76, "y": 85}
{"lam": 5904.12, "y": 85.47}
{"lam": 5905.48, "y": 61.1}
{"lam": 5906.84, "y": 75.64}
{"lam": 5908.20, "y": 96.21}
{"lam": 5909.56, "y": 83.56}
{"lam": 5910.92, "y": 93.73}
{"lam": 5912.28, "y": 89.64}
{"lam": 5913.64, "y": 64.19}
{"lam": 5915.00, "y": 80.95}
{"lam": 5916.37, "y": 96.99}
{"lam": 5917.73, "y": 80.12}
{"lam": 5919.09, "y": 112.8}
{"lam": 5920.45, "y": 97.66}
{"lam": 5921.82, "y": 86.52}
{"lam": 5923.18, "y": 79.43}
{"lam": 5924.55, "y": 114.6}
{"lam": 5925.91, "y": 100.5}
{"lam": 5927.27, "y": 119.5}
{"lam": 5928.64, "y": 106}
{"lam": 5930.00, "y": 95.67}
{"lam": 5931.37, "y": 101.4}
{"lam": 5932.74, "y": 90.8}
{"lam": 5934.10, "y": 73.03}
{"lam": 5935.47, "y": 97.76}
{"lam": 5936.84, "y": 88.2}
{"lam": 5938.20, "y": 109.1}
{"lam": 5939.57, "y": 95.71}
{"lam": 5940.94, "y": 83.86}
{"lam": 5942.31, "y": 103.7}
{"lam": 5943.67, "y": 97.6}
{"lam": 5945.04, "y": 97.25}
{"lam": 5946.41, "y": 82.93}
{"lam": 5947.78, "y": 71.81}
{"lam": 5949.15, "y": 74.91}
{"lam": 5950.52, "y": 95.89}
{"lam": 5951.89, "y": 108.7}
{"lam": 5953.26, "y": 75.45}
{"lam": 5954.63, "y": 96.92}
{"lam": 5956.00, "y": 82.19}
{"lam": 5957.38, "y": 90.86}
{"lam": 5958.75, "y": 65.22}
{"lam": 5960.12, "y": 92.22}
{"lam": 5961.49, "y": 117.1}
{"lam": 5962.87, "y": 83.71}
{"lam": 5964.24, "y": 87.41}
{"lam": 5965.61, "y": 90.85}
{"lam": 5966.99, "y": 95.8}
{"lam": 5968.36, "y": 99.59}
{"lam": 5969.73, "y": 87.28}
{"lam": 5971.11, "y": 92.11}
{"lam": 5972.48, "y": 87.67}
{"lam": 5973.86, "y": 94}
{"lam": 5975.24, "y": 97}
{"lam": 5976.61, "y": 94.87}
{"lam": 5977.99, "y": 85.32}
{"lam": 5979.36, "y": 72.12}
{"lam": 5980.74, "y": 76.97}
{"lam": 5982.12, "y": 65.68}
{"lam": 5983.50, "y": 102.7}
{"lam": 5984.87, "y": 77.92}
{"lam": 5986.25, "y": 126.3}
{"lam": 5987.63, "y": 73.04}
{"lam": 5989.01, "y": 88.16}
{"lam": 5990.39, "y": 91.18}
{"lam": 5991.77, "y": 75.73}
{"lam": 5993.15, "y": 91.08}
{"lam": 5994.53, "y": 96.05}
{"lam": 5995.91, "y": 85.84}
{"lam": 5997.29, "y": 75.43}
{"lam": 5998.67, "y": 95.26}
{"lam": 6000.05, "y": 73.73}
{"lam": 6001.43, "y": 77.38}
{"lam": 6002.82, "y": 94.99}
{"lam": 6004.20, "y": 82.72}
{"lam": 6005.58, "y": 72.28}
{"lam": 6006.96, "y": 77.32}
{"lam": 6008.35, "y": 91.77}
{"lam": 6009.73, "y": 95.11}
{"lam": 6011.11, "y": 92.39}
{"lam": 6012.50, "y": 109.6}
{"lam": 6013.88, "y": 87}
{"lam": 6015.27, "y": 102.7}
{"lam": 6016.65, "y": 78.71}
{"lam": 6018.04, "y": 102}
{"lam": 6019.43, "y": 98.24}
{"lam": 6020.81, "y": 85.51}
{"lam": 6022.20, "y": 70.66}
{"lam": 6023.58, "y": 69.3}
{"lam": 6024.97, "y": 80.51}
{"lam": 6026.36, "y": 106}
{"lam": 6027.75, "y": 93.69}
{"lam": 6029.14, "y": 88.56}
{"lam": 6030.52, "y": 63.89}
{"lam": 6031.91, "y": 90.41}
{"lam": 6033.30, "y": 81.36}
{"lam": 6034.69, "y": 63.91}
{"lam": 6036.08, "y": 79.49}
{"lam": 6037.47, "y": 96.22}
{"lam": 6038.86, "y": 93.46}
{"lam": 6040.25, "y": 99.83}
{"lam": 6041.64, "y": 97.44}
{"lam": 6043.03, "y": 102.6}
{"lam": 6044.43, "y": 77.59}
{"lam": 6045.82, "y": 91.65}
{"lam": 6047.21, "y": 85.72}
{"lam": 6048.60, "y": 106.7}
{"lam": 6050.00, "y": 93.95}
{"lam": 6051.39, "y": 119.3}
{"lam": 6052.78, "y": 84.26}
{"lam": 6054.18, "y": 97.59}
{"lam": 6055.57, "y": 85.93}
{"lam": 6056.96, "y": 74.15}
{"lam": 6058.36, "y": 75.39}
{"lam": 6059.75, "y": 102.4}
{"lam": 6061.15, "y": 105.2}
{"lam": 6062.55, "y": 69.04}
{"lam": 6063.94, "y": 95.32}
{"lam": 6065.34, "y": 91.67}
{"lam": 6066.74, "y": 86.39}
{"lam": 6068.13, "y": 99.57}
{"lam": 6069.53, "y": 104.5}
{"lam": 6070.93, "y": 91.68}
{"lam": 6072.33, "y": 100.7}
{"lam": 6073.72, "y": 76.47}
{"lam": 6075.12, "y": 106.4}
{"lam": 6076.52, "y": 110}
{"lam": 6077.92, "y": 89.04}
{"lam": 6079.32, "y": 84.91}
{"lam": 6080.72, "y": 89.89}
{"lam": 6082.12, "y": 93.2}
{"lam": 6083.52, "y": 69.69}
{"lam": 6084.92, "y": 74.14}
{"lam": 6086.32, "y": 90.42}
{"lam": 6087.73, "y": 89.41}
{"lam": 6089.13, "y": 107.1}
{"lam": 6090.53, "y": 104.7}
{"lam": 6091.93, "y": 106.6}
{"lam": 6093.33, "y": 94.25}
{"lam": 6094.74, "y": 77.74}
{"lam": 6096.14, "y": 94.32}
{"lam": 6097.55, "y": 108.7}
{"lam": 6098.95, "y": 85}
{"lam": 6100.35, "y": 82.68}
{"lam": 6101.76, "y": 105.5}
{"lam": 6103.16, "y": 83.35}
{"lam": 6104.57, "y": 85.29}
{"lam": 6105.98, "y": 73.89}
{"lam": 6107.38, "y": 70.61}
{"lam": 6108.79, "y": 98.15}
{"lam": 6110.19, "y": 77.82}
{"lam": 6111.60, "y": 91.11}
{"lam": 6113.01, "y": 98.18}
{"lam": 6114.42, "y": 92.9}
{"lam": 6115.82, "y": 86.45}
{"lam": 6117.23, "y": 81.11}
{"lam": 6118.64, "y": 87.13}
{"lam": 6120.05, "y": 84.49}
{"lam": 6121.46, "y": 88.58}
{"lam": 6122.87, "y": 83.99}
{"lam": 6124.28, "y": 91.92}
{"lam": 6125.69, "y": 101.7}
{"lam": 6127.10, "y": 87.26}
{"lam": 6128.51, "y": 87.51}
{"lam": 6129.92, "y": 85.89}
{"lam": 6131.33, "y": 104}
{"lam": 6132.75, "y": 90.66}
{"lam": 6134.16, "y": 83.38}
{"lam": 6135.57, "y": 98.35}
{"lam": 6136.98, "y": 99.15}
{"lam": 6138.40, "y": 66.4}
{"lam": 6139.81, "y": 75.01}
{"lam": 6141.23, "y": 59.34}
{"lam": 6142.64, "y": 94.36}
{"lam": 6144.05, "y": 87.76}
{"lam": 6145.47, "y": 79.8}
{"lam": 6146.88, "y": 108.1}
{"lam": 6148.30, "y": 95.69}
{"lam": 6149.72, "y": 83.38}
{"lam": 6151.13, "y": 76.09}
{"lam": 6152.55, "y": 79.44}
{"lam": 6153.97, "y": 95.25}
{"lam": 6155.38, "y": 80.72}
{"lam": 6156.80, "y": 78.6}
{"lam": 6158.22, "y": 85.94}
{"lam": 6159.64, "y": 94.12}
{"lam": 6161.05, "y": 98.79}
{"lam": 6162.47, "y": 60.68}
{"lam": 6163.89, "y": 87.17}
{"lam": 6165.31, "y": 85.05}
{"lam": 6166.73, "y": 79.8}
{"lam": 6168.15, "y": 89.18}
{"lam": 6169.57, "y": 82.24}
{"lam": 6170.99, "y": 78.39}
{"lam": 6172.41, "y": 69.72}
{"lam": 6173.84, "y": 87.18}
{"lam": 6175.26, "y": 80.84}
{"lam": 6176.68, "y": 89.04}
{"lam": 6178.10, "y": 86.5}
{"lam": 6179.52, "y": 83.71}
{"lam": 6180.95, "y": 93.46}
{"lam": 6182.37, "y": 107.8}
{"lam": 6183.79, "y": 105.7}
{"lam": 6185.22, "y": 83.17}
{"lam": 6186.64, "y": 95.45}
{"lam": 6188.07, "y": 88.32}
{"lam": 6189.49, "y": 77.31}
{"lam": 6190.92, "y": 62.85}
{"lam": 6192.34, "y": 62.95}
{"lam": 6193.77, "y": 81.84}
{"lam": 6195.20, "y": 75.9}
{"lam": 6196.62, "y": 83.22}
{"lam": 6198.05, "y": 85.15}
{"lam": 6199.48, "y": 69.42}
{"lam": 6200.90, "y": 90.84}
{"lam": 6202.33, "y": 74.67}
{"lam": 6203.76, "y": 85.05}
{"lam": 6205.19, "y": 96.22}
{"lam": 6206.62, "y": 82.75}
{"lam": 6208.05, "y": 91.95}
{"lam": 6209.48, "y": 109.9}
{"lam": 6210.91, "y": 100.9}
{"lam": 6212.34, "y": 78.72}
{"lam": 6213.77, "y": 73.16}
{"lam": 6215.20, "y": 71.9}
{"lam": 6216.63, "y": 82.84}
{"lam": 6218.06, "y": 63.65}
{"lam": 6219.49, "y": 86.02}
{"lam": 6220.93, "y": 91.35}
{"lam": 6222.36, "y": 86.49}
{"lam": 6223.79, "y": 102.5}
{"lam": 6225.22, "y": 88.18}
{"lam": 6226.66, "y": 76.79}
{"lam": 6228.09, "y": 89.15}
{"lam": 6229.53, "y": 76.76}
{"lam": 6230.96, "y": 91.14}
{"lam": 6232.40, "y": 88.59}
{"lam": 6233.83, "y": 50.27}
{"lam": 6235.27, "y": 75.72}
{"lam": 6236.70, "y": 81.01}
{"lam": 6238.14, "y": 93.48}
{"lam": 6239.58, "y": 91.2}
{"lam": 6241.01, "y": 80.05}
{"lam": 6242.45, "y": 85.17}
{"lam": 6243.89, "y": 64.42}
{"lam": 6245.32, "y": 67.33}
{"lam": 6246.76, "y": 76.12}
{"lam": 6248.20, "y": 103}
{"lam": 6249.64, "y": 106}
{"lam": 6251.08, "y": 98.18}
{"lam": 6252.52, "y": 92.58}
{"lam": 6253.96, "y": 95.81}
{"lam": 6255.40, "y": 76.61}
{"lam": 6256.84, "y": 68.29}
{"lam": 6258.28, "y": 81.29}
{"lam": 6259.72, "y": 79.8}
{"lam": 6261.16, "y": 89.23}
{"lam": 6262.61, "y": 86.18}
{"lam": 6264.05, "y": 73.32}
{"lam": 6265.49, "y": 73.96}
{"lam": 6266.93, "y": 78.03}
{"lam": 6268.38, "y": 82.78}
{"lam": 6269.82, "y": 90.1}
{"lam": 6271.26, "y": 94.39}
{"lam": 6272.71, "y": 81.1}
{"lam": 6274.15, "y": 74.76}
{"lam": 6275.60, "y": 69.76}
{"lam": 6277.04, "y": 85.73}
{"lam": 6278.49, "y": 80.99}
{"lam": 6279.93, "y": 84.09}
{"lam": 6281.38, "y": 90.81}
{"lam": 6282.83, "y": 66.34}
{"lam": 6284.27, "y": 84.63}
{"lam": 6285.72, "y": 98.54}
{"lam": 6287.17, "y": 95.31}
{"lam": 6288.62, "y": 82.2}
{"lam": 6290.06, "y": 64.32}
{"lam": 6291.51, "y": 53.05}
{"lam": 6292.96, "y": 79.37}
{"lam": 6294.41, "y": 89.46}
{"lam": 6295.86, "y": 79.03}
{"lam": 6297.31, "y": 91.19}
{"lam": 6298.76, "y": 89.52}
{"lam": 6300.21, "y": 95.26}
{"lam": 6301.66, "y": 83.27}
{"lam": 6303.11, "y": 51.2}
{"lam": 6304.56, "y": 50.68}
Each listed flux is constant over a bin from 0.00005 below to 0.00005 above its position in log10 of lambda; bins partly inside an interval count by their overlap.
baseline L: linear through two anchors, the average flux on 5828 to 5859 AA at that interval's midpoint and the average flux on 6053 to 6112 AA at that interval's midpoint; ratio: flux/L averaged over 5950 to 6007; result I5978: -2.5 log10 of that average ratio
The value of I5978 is 0.025 mag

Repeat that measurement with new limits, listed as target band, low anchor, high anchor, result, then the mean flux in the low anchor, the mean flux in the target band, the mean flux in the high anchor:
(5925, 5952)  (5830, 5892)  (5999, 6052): -0.083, 86.6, 94.6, 88.8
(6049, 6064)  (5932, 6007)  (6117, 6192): -0.048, 88.4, 91.3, 86.1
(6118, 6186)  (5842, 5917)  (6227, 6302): -0.042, 85.3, 86.7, 82.6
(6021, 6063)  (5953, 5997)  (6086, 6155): 0.006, 88.7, 88.3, 88.9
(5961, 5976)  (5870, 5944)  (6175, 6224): -0.067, 88.7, 93.6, 85.1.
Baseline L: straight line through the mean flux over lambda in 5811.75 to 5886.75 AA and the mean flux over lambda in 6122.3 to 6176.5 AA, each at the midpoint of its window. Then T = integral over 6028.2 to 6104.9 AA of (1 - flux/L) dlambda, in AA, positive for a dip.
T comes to -4.16 AA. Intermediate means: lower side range 88.3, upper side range 85.6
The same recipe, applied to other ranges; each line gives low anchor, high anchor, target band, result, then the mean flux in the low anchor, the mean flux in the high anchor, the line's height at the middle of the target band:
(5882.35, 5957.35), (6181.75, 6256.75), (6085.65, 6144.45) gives -2.1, 89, 84.4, 86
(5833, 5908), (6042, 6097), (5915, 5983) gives -2.3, 86.2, 92.4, 88.6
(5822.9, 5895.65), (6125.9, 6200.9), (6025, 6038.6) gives 0.2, 87.2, 84.9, 85.9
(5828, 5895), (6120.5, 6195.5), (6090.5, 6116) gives -1.3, 86.5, 85.6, 85.8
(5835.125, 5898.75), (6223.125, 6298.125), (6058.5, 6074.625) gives -1.5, 86.6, 82.6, 84.6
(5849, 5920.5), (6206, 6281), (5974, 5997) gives -0.6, 85.6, 83.6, 85.1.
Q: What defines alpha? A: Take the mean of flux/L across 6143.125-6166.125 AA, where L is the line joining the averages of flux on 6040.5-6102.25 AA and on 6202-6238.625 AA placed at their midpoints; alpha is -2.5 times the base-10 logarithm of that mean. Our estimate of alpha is 0.02 mag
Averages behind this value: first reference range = 92.7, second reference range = 84.2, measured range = 86.1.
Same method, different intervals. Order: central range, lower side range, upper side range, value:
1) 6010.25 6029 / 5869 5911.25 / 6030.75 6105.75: -0.013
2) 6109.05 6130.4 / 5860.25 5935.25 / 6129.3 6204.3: -0.045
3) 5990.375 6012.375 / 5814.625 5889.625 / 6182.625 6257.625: 0.008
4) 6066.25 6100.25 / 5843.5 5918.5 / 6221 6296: -0.114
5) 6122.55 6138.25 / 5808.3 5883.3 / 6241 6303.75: -0.088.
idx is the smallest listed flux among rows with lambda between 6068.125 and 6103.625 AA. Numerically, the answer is 69.69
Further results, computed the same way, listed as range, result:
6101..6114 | 70.61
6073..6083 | 76.47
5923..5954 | 71.81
